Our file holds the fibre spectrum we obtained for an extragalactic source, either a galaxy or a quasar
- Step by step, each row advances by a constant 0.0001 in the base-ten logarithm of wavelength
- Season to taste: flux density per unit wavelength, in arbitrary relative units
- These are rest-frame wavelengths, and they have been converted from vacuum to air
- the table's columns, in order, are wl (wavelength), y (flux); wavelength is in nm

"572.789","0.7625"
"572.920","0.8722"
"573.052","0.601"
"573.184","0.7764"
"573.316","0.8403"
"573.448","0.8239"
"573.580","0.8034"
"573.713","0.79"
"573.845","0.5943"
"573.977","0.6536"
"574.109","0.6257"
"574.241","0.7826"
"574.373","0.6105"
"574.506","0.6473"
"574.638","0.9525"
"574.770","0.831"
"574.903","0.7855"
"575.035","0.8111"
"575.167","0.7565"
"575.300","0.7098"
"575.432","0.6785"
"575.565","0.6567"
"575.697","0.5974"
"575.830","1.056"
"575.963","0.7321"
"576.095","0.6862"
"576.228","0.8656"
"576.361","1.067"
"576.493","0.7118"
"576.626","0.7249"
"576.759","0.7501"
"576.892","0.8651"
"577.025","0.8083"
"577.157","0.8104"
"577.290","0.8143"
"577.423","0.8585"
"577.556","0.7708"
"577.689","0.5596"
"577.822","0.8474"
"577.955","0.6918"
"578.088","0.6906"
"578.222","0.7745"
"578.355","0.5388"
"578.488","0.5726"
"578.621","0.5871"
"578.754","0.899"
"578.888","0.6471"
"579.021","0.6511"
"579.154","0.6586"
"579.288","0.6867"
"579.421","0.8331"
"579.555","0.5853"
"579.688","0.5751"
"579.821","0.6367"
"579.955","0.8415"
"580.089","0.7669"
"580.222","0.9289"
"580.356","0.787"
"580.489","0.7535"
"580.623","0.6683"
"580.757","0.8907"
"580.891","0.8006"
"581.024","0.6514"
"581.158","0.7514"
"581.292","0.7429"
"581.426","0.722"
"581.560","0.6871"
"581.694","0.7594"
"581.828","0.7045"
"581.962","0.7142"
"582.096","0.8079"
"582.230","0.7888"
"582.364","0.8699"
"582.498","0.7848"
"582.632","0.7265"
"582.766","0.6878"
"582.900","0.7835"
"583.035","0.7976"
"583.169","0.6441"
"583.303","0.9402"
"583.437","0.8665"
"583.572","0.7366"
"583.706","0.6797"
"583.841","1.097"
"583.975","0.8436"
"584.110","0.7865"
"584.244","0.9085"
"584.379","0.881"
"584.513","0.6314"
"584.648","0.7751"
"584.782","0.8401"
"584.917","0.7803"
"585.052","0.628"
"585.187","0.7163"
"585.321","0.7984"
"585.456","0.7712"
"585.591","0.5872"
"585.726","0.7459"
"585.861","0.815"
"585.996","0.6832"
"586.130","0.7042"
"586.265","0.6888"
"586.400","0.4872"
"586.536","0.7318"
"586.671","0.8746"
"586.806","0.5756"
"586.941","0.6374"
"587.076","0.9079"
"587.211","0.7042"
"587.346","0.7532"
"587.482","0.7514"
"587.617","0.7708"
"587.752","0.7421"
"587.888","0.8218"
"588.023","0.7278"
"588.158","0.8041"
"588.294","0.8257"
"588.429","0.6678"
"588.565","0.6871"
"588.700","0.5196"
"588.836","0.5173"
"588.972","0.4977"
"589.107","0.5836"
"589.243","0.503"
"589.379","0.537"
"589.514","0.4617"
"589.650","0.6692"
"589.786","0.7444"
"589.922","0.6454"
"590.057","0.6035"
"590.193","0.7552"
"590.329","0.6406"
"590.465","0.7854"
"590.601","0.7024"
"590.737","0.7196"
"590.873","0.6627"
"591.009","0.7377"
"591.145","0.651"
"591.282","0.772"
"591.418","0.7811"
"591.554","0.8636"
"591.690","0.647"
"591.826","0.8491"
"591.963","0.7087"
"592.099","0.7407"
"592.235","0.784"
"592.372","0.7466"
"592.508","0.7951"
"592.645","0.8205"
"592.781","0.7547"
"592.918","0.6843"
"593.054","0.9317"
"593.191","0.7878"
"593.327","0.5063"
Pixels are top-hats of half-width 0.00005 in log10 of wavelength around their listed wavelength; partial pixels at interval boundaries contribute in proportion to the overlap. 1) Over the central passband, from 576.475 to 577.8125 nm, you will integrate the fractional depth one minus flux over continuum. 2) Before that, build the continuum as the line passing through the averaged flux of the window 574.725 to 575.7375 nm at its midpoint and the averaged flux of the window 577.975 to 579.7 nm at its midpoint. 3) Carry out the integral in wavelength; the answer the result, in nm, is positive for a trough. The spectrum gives -0.140 nm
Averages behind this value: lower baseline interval 0.73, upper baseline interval 0.673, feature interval 0.773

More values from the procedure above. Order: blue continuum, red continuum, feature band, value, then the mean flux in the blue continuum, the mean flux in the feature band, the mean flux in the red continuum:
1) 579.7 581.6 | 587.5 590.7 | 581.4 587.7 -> -0.39 nm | 0.755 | 0.757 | 0.663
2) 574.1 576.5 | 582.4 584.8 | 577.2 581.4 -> 0.32 nm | 0.771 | 0.725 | 0.801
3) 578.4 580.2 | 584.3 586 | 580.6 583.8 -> -0.20 nm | 0.692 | 0.763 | 0.746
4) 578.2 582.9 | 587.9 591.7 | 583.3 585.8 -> -0.29 nm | 0.729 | 0.786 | 0.671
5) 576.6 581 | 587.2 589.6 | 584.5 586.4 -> -0.11 nm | 0.735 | 0.72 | 0.659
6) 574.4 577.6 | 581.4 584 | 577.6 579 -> 0.19 nm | 0.787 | 0.681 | 0.782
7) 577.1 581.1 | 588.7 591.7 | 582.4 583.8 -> -0.15 nm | 0.726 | 0.773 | 0.655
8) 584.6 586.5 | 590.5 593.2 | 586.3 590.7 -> 0.35 nm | 0.715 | 0.676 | 0.757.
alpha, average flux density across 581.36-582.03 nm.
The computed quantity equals 0.717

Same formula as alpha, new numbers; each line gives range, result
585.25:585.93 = 0.743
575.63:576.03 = 0.795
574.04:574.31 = 0.704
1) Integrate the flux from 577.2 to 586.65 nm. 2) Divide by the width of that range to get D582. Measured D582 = 0.745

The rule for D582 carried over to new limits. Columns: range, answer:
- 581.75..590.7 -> 0.725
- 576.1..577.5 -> 0.821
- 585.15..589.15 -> 0.704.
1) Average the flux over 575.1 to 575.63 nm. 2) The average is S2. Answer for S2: 0.701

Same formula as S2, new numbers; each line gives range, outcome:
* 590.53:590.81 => 0.711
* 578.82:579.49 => 0.694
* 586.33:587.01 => 0.662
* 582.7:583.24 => 0.73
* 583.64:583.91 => 0.888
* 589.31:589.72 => 0.557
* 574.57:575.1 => 0.845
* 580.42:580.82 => 0.77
